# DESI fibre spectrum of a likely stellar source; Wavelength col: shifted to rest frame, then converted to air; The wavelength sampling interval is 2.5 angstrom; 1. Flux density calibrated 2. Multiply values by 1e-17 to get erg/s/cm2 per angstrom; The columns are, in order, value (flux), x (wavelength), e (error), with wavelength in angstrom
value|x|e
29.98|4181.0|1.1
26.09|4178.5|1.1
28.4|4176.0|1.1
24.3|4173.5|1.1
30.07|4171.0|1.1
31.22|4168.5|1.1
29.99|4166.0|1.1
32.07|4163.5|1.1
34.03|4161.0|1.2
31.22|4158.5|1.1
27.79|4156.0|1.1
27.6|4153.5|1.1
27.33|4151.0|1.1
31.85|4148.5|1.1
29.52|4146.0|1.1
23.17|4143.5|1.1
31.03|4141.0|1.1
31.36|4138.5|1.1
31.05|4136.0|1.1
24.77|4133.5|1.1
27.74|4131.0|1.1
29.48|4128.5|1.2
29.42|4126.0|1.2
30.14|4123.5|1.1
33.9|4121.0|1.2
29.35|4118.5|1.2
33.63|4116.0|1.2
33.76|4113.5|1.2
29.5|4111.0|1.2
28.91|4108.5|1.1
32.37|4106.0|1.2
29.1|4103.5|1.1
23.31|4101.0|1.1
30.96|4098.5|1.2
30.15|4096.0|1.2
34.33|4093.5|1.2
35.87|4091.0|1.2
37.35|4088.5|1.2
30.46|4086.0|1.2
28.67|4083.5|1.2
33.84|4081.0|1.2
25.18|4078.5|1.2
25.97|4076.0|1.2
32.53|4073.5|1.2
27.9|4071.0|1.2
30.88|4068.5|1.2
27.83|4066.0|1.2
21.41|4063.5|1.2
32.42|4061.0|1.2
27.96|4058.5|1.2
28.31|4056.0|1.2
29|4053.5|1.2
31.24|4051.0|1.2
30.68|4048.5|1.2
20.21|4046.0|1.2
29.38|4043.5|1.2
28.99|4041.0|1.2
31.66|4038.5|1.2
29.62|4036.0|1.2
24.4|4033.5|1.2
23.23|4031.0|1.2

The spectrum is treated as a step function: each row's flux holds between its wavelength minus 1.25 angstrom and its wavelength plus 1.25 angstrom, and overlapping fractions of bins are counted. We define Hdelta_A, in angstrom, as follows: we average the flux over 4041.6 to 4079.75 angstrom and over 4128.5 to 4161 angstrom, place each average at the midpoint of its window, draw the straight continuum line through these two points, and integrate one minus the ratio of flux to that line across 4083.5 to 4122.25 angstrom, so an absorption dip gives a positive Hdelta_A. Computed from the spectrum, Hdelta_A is -4.0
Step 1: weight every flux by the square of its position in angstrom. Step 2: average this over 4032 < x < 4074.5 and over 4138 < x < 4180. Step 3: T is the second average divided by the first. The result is 1.1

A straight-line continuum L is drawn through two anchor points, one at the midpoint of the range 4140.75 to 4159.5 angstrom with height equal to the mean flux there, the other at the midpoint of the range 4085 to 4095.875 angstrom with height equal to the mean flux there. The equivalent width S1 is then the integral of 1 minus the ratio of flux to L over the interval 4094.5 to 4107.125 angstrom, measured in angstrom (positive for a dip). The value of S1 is 1.5 angstrom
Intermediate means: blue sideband 34.1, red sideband 28.5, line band 29.2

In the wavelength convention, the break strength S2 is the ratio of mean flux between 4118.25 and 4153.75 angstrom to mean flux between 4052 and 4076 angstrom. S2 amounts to 1.0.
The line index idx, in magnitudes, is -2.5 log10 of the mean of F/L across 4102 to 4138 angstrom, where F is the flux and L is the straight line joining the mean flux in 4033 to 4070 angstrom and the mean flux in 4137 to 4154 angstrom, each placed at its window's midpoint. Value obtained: -0.05 mag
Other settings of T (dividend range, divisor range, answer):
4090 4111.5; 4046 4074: 1.09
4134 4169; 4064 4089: 1.04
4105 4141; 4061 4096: 1.03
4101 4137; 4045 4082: 1.09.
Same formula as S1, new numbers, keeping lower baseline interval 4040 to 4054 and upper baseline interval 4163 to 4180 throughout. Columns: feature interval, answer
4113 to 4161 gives -1.92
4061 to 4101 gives -2.43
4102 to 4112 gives -0.47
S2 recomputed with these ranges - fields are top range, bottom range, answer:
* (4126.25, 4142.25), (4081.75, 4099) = 0.90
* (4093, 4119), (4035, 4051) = 1.06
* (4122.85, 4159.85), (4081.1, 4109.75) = 0.93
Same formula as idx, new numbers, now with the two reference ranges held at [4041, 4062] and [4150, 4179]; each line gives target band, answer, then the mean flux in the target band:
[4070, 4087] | -0.017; 29.2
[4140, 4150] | 0.014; 28.8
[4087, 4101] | -0.137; 32.7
